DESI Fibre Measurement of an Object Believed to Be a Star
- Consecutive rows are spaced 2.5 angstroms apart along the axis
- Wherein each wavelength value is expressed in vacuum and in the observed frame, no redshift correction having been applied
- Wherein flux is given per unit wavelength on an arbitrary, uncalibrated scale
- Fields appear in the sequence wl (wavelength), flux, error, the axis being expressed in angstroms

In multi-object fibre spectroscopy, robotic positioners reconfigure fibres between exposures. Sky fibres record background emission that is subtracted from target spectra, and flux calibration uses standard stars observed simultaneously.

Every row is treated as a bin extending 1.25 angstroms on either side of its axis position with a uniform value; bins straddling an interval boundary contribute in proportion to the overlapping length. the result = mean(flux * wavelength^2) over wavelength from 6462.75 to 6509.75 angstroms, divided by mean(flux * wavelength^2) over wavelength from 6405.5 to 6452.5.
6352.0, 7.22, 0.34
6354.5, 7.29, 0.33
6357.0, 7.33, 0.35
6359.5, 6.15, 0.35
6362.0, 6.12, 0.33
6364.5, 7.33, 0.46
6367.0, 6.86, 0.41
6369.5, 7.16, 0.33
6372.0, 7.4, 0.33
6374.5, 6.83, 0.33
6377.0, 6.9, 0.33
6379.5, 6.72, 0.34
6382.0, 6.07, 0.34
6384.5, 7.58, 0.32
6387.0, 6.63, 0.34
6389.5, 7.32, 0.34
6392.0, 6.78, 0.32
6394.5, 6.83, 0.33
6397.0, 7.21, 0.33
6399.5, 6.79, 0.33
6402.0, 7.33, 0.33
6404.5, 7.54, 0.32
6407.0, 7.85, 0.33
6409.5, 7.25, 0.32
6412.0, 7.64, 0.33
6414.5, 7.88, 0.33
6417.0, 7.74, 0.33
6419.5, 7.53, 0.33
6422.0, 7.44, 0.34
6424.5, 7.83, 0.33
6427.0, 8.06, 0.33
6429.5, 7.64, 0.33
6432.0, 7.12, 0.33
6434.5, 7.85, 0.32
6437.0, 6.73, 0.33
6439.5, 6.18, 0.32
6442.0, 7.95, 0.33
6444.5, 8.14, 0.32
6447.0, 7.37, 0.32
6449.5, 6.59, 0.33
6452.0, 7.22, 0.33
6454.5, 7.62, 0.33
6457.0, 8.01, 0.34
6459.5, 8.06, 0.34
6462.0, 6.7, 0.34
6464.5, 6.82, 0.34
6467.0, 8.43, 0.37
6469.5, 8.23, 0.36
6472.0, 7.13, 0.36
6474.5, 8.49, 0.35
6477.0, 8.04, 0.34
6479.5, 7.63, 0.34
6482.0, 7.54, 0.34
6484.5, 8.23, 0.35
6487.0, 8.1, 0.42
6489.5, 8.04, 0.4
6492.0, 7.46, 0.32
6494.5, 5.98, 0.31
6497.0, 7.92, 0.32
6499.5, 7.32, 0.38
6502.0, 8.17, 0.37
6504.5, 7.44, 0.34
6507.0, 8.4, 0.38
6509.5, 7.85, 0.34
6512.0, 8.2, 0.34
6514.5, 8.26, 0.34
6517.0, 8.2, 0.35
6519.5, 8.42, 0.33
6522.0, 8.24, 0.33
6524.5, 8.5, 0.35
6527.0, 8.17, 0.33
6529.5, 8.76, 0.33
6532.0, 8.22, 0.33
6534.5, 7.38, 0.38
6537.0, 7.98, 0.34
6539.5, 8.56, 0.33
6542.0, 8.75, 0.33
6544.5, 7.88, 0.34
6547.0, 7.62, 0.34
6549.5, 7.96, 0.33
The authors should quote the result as 1.05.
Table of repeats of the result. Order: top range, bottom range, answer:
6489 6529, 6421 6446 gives 1.08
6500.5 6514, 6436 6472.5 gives 1.10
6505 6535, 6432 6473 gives 1.13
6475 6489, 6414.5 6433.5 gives 1.06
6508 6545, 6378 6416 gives 1.20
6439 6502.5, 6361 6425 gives 1.09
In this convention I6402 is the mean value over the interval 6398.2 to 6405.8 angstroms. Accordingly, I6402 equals 7.22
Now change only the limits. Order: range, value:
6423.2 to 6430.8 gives 7.84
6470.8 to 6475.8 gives 7.82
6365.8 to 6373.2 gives 7.14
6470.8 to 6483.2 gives 7.77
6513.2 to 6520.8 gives 8.29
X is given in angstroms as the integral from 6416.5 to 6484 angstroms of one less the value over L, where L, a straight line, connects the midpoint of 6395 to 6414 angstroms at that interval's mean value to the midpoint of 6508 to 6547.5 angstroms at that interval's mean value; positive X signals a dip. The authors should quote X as 1.00 angstroms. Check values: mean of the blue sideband 7.37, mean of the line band 7.56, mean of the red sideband 8.2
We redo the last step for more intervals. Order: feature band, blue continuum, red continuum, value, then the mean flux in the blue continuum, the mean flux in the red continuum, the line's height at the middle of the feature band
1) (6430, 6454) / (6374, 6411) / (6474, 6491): 0.9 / 7.05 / 7.98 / 7.56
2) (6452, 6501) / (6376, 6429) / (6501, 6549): 0.9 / 7.29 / 8.15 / 7.81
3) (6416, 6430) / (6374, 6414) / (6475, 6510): -0.8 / 7.1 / 7.74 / 7.29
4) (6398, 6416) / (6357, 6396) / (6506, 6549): -0.8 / 6.86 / 8.19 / 7.13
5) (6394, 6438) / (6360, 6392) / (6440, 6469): -1.6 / 6.89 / 7.52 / 7.21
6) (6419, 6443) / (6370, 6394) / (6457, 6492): -0.1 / 6.92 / 7.8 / 7.38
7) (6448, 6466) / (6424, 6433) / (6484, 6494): 1.0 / 7.66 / 7.79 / 7.72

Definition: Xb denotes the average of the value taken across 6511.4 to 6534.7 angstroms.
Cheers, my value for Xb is 8.27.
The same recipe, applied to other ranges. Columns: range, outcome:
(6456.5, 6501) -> 7.67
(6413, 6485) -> 7.59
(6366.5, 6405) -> 6.99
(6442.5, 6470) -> 7.56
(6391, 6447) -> 7.42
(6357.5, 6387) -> 6.83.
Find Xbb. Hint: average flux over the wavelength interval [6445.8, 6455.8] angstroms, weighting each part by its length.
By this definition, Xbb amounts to 7.2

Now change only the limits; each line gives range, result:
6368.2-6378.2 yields 7.07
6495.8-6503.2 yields 7.8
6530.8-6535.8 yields 7.8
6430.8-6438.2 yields 7.24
